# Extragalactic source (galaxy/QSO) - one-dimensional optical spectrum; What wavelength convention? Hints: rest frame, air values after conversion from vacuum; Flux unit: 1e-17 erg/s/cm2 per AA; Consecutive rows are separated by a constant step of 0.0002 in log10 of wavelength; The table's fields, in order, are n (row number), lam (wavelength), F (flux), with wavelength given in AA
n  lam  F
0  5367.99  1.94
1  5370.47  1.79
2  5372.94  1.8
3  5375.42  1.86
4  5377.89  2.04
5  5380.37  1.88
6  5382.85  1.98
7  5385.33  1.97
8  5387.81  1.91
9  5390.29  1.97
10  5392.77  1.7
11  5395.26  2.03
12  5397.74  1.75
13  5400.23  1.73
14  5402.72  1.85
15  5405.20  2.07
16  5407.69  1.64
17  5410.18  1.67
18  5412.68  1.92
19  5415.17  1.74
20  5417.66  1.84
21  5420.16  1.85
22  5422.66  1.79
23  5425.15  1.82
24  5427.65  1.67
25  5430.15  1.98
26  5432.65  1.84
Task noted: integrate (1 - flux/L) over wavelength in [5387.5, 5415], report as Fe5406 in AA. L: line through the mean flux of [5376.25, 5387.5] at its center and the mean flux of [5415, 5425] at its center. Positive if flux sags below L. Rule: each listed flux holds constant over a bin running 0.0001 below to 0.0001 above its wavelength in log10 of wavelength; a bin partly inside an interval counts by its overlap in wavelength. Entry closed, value 0.8 AA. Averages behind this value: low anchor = 1.96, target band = 1.83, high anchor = 1.81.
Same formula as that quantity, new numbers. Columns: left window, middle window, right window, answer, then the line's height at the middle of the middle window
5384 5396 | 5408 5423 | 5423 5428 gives 0.1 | 1.81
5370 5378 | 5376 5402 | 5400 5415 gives -0.8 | 1.84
